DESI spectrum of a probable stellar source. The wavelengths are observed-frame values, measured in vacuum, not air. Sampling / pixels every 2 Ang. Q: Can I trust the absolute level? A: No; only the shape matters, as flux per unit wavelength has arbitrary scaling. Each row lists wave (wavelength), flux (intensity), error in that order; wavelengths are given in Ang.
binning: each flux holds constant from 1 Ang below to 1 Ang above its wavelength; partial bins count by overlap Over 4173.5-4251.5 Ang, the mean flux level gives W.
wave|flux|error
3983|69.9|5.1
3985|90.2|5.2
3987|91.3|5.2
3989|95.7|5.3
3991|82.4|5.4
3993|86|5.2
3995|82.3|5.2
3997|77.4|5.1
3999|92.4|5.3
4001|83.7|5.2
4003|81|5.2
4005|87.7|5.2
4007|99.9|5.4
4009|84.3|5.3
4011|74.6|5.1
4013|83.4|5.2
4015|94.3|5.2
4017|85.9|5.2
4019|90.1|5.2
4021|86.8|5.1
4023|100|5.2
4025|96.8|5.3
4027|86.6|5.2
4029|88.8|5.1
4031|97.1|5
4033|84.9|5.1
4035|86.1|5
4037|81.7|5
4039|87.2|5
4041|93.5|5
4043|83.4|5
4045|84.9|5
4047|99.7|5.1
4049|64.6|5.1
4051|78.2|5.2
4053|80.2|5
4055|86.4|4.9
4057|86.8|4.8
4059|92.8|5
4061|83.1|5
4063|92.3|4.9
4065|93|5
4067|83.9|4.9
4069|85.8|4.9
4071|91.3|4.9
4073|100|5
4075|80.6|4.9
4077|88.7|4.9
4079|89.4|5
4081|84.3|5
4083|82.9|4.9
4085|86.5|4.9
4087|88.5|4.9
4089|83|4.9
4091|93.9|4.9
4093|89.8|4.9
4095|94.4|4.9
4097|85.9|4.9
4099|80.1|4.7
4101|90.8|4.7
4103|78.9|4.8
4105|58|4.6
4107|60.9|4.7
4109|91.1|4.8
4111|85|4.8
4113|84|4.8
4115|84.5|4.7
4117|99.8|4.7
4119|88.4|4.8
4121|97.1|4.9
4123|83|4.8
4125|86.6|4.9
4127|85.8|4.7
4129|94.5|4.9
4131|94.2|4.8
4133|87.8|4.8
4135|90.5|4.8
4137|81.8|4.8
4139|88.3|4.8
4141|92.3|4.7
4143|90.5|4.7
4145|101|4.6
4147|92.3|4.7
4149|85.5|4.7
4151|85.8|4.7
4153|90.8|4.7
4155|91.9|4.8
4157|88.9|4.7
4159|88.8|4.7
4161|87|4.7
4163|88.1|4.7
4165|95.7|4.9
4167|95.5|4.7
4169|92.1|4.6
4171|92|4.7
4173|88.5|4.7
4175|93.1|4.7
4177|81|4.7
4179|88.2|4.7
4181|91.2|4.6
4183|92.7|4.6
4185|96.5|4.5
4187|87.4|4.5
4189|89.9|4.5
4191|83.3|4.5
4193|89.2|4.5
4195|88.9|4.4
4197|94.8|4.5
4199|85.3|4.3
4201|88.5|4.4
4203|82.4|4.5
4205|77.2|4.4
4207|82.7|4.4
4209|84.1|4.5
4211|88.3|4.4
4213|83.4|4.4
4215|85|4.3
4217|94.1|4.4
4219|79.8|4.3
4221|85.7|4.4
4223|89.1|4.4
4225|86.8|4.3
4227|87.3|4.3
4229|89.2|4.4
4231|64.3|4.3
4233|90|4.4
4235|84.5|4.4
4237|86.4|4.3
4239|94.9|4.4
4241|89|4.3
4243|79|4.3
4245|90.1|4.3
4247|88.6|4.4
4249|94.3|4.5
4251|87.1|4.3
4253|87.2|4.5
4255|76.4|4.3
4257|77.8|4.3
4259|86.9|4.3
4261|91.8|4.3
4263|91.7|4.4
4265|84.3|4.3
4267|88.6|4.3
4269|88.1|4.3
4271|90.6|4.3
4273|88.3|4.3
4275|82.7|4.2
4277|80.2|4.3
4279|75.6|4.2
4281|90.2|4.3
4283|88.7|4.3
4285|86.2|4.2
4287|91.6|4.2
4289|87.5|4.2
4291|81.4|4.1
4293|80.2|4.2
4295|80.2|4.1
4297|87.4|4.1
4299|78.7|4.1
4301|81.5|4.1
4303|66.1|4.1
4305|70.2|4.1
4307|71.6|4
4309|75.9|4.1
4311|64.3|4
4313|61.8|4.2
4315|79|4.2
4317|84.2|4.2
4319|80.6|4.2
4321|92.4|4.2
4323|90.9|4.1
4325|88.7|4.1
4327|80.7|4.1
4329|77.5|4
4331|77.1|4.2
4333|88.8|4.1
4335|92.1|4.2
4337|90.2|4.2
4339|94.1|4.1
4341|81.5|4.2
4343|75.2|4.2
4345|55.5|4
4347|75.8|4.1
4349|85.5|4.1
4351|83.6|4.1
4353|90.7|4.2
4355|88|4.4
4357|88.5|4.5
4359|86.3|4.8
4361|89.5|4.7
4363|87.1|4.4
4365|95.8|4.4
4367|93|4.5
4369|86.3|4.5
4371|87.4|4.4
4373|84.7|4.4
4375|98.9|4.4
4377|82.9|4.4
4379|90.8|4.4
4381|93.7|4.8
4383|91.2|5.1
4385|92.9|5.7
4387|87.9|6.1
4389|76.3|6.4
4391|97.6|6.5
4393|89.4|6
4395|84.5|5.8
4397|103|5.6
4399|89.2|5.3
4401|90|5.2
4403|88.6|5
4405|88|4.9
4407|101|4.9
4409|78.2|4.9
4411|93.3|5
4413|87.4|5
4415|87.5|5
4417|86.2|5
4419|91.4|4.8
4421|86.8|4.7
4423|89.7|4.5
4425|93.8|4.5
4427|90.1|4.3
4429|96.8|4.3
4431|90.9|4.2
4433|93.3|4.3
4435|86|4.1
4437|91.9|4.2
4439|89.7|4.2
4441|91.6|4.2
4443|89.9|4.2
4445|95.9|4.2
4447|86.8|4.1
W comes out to 87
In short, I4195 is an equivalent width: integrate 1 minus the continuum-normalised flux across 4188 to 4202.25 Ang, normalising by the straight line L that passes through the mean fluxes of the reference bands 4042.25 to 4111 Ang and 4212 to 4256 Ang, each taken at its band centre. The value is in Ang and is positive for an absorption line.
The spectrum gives -0.44 Ang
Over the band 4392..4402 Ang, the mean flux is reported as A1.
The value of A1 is 91.2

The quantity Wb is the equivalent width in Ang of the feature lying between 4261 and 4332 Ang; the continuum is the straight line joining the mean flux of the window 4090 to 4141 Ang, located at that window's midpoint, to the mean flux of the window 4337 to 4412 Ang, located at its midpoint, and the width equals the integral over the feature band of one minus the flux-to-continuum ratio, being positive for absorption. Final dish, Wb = 4.3 Ang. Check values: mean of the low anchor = 86.3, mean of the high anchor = 87.8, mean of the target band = 82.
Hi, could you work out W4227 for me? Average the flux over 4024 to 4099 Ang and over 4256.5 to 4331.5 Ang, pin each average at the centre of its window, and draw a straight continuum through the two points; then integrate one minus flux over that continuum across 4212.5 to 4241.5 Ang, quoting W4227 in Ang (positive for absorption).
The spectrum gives -0.8 Ang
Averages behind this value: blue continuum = 87.4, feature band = 86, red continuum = 82.2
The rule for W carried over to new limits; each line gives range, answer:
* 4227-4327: 83.4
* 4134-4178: 90.1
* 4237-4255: 88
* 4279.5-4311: 80.5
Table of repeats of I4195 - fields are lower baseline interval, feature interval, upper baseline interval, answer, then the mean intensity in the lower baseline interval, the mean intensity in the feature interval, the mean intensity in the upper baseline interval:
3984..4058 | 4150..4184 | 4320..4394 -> -1.27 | 86.9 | 90.1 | 86.7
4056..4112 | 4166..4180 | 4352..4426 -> -0.51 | 85.8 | 90.1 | 89.7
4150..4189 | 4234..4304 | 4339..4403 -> 2.81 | 90.3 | 85.3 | 87.3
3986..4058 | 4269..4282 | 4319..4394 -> 0.27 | 86.8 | 84.9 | 86.6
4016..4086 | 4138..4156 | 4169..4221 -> -0.69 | 87.6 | 90.9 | 87.6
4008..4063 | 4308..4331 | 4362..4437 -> 2.53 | 86.8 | 79.5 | 90.1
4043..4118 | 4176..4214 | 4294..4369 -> -1.46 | 85.5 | 87.1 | 82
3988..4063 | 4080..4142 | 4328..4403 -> 0.50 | 86.8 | 86.2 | 87.1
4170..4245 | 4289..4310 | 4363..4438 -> 2.52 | 86.9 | 77.8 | 90.1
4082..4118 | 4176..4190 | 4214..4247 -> -0.68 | 84.3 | 89.6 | 86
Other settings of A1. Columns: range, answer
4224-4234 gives 83.5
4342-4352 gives 75.1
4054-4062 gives 87.3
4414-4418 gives 86.8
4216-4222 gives 86.5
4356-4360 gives 87.4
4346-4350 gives 80.7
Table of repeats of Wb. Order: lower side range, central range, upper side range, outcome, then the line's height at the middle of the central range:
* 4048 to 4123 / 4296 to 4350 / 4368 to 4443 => 5.6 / 88.8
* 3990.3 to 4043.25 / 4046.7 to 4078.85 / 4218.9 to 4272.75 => 0.3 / 87.2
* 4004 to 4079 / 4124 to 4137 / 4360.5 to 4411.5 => -0.1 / 88.3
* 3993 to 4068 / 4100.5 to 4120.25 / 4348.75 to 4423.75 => 1.2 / 87.4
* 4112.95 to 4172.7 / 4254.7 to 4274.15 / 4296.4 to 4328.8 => -1.2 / 81.6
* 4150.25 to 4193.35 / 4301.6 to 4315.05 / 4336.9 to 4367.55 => 2.6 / 86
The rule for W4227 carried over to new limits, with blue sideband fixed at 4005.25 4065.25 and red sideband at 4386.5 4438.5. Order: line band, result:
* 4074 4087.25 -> 0.3 Ang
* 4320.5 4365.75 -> 2.3 Ang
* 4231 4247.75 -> 0.5 Ang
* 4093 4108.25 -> 1.5 Ang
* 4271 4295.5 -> 1.2 Ang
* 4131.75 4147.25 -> -0.4 Ang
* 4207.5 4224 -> 0.5 Ang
